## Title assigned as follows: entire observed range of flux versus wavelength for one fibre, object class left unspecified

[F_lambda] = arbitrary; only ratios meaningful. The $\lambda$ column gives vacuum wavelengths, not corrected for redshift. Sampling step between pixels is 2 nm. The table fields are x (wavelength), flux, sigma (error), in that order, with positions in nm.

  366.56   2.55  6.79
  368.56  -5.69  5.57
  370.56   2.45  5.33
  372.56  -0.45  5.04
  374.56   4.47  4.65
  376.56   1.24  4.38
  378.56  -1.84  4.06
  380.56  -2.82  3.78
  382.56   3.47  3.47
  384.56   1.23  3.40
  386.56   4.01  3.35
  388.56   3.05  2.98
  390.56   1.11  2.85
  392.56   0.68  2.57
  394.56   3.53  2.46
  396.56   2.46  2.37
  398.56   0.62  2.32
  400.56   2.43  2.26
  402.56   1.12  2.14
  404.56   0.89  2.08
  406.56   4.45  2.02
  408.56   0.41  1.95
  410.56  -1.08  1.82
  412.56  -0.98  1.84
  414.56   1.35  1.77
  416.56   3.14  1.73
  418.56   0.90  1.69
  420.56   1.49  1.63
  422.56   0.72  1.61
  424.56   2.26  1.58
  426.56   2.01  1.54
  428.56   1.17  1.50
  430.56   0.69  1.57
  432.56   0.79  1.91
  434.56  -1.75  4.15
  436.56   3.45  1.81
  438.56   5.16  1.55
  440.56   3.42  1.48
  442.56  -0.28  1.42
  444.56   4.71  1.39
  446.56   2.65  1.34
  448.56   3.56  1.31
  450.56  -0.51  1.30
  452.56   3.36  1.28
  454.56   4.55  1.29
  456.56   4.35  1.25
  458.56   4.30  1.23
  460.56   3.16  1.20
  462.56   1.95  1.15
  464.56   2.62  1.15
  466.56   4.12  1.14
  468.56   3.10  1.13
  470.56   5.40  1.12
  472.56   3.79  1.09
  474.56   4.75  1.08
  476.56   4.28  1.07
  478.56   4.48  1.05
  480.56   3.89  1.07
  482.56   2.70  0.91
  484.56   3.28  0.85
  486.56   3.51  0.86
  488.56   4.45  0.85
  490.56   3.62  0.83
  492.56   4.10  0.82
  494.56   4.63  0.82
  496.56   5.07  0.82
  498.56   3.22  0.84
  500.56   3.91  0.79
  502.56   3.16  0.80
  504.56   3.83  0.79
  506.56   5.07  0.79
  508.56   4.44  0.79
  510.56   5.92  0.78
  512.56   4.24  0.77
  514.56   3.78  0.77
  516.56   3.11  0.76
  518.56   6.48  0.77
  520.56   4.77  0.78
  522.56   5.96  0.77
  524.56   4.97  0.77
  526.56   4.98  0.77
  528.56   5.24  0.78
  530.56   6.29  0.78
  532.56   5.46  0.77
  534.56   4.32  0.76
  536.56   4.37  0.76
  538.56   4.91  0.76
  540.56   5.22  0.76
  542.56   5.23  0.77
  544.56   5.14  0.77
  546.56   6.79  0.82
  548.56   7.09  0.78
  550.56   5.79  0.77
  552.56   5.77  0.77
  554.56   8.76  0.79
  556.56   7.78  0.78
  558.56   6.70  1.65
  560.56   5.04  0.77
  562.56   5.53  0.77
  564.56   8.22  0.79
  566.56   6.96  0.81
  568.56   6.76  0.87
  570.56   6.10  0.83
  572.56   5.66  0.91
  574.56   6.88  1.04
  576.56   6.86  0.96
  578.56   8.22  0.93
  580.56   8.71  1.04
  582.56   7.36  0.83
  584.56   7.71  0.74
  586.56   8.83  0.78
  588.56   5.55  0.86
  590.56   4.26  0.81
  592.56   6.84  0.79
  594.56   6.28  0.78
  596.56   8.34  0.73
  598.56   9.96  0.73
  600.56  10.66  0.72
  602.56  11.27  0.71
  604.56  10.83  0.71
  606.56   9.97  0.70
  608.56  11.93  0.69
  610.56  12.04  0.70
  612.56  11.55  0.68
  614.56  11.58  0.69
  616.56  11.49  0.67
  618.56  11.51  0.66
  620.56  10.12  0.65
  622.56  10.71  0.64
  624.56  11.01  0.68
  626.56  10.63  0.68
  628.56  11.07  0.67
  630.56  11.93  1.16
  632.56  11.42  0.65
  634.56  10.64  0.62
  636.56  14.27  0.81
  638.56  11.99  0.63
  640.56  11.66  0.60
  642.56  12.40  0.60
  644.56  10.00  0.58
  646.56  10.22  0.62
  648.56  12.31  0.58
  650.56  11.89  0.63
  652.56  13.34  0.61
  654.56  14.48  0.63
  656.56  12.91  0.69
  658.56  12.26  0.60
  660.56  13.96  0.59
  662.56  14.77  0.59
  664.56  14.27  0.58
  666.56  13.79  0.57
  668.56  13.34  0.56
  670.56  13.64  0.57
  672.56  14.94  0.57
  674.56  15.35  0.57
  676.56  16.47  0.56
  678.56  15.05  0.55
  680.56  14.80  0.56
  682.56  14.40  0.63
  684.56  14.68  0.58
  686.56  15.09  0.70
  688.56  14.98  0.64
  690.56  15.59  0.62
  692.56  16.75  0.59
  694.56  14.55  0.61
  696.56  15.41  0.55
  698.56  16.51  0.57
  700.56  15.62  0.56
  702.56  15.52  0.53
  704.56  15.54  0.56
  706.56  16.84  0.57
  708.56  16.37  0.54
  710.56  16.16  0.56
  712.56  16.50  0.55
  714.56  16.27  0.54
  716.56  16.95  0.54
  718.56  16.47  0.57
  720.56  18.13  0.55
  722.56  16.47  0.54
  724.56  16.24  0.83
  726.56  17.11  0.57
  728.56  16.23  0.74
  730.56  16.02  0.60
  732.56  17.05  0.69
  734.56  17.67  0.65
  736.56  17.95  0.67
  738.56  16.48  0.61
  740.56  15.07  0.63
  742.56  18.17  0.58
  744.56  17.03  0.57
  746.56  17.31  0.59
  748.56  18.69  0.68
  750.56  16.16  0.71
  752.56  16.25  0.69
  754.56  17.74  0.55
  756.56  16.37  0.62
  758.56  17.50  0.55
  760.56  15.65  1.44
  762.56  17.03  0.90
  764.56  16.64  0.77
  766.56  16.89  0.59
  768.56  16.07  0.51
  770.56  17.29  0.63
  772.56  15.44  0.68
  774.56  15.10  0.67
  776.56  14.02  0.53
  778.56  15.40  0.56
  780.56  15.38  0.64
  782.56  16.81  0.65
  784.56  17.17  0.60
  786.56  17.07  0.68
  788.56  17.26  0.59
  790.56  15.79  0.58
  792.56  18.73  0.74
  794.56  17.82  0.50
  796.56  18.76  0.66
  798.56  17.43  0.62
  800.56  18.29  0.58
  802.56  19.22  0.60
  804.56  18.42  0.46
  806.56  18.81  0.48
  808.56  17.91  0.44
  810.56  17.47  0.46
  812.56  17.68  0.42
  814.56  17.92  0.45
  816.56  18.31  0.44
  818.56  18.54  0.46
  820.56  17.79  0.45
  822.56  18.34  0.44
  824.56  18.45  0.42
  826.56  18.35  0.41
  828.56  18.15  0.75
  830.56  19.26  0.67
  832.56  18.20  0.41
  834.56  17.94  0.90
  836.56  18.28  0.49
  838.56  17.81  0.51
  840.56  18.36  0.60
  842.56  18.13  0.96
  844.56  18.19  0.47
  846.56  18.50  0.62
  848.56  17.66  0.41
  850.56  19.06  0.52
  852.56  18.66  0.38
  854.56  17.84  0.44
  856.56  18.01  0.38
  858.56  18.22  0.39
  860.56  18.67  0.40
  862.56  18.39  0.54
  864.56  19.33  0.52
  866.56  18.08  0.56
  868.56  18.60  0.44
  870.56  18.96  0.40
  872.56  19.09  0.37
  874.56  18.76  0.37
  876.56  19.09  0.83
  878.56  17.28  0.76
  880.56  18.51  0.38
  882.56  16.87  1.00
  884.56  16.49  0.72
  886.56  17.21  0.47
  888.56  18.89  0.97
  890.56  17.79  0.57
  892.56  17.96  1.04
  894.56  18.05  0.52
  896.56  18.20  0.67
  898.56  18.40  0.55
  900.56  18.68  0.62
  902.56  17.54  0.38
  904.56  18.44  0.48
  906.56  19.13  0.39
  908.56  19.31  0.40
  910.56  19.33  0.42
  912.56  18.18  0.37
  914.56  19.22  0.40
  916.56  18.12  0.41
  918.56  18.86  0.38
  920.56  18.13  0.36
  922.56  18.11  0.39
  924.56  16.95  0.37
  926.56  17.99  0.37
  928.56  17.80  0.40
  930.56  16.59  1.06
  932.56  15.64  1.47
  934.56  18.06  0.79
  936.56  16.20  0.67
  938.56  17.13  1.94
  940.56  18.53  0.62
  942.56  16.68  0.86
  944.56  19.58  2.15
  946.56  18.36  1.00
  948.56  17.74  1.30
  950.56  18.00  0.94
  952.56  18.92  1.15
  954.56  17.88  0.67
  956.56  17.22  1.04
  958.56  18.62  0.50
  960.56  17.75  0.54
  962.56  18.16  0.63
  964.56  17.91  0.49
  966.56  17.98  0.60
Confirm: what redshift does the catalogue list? 0.500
